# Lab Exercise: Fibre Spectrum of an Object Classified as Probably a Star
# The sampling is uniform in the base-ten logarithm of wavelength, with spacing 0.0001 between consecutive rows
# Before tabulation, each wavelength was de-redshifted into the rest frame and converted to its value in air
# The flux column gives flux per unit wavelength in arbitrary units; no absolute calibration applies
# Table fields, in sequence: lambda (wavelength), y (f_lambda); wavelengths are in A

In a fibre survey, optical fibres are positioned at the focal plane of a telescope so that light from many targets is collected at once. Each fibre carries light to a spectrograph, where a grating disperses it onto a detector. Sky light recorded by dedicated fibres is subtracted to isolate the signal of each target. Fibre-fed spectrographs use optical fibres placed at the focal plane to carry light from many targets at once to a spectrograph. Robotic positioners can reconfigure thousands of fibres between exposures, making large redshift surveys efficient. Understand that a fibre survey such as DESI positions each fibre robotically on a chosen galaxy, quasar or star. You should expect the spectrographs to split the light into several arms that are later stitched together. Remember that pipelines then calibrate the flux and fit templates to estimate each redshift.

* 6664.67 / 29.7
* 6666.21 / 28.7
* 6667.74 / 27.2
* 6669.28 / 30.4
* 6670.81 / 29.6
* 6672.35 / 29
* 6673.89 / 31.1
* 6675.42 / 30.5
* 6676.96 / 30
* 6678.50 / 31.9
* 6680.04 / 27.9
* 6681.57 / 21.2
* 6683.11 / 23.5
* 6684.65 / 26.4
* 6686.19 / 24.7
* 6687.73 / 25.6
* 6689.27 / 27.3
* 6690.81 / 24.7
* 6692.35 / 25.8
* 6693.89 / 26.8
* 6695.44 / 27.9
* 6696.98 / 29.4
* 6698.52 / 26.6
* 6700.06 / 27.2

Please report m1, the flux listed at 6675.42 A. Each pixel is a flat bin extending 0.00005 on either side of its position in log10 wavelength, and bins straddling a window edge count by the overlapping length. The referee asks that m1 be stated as 30.5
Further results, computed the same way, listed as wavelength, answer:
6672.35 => 29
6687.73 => 25.6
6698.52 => 26.6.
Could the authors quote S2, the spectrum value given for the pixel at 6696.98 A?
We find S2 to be 29.4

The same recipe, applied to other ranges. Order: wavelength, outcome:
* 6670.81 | 29.6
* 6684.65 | 26.4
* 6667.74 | 27.2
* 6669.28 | 30.4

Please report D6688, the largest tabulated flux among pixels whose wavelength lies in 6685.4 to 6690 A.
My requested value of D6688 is 27.3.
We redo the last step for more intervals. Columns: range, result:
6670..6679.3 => 31.9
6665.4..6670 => 30.4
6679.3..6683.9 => 27.9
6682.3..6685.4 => 26.4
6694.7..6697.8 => 29.4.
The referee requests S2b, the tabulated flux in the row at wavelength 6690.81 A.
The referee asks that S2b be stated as 24.7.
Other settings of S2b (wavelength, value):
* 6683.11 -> 23.5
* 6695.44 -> 27.9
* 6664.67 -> 29.7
